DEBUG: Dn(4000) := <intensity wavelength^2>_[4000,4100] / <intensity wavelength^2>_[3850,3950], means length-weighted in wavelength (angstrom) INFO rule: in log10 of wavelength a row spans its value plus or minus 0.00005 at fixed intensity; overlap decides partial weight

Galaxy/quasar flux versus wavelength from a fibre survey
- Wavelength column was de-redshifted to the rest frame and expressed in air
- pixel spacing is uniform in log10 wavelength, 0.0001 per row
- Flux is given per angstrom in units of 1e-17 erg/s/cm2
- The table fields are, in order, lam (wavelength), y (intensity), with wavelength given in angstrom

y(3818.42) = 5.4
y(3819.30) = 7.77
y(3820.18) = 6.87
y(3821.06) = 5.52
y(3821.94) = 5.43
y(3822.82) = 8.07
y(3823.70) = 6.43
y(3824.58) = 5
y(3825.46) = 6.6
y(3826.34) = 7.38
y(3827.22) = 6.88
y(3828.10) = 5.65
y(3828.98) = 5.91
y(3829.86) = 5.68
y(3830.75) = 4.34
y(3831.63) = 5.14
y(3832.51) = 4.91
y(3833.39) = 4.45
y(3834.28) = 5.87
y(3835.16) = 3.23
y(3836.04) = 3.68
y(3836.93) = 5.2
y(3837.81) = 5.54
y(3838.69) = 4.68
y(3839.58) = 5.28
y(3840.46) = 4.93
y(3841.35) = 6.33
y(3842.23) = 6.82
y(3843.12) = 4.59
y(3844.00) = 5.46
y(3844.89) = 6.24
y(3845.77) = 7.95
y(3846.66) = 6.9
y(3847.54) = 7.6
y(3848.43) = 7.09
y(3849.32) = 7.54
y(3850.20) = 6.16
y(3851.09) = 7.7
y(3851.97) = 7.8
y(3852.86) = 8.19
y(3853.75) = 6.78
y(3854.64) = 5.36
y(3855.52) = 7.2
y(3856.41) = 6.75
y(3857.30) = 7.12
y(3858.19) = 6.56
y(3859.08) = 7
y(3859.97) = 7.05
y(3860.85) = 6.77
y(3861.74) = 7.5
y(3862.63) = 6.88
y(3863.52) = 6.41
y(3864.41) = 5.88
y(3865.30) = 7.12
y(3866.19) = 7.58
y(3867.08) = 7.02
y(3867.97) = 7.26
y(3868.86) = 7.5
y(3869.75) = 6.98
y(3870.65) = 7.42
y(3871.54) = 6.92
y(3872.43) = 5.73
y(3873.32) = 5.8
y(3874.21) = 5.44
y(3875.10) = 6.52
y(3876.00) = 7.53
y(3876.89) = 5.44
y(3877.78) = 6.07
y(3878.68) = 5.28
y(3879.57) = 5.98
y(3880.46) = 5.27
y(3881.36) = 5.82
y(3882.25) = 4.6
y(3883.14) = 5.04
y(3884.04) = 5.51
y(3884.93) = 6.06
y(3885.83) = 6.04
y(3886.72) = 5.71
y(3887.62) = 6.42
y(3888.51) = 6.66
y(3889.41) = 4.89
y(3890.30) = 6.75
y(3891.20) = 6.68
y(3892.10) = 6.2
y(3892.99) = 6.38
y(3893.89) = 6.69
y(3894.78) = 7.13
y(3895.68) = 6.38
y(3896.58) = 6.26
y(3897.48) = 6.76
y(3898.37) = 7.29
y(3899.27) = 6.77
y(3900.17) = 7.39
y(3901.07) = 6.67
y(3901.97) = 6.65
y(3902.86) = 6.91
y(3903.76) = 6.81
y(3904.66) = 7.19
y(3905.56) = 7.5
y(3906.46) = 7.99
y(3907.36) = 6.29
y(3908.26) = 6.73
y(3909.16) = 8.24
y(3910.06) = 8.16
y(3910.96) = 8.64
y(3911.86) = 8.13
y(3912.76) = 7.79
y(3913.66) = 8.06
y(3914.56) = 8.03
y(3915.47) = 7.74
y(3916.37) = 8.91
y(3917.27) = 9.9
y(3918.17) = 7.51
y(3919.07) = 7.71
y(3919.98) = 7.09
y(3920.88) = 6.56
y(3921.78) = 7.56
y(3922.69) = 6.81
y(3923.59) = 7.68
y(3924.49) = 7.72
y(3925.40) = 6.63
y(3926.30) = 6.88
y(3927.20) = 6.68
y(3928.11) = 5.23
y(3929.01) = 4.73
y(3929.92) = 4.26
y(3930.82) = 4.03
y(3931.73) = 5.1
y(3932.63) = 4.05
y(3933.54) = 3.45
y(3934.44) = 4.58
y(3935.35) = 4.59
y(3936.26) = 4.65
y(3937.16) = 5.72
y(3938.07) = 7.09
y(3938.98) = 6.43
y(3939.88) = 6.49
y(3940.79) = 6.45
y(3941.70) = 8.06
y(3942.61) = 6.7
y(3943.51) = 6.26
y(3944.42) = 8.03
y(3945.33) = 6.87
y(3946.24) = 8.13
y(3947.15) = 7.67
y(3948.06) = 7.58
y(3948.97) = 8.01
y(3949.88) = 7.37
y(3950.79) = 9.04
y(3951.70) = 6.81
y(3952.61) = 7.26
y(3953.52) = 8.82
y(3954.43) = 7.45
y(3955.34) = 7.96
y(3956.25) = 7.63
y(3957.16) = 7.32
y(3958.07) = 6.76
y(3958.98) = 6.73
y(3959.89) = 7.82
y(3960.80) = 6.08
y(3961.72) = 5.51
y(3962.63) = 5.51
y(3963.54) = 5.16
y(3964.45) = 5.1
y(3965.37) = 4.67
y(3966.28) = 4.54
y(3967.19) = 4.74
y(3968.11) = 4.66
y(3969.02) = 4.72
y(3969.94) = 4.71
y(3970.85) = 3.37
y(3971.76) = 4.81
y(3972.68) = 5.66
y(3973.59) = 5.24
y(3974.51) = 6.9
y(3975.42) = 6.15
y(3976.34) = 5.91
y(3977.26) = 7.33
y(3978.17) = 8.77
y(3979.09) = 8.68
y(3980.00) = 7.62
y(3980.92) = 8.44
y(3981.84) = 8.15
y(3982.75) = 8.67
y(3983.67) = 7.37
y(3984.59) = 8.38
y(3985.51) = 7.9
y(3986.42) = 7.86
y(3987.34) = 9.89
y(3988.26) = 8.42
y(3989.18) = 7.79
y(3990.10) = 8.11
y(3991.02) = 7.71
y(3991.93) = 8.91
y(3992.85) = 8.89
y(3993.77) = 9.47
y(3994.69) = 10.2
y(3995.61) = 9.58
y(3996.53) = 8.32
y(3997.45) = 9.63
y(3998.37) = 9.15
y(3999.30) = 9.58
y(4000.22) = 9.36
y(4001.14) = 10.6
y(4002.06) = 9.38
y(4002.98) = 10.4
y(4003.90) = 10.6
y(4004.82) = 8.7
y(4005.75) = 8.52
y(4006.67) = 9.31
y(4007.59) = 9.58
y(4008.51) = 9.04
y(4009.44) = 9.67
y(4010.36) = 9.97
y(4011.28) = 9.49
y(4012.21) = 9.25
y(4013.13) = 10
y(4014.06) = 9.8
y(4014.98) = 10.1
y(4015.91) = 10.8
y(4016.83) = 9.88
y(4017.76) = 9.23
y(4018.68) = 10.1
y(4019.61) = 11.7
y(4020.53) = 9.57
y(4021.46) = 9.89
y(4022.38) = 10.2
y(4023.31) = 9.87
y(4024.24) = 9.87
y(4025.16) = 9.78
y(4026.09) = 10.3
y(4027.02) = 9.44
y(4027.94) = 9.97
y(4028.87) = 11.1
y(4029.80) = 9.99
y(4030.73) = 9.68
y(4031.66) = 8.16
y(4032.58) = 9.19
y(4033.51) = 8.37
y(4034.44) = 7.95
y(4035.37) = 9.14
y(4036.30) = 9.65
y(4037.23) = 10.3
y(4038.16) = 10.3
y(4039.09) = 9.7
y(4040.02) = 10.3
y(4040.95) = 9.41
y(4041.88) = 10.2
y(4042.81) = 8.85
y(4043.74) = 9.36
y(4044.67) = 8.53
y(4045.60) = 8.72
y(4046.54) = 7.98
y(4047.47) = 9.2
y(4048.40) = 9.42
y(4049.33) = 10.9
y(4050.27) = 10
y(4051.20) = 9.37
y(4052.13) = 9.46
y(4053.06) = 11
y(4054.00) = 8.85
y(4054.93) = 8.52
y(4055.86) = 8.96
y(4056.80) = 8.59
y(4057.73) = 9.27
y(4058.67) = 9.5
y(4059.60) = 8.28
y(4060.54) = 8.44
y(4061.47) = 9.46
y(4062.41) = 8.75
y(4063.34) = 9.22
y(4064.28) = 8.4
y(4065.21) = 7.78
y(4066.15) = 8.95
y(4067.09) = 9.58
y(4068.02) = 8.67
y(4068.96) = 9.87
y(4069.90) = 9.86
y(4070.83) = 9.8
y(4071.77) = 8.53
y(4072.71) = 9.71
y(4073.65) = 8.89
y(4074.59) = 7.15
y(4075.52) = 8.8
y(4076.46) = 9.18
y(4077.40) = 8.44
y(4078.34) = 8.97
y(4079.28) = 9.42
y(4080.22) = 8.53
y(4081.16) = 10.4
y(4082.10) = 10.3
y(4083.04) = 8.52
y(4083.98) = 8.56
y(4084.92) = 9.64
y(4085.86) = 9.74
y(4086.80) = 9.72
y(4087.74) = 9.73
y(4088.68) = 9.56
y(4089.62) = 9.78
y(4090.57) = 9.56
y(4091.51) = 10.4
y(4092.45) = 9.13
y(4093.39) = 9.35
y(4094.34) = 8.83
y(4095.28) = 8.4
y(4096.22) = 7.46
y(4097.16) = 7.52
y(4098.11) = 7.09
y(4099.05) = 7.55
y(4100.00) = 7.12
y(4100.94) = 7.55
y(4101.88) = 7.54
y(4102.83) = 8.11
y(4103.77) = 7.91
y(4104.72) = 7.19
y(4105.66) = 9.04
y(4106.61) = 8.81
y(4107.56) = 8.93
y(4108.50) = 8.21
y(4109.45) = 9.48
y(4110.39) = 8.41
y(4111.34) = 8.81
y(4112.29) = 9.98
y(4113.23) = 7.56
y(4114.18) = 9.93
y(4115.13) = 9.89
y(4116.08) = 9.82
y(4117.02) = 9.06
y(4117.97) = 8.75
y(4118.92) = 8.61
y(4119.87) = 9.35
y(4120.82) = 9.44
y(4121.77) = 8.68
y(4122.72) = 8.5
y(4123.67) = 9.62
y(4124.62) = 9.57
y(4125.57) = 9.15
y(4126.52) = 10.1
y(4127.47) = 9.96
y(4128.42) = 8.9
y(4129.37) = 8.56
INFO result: 1.5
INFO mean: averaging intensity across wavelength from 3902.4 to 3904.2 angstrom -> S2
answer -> 6.89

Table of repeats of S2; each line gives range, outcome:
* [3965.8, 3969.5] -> 4.66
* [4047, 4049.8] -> 9.84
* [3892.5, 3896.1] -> 6.65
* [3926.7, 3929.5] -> 5.55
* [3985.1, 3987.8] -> 8.58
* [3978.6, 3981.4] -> 8.24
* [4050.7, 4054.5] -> 9.68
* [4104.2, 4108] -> 8.46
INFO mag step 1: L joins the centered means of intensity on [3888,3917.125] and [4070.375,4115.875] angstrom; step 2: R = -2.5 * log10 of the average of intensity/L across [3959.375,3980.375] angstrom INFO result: 0.31 mag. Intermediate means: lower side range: 7.18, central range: 5.81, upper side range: 8.82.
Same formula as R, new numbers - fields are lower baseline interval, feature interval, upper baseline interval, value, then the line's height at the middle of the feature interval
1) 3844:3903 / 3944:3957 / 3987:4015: 0.07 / 8.24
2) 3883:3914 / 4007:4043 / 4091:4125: -0.22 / 7.93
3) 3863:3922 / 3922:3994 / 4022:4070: 0.18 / 7.89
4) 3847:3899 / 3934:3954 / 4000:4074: 0.13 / 7.82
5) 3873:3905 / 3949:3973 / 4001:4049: 0.28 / 8.04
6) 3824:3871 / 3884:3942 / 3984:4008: 0.13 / 7.54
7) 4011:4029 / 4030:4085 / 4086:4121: 0.03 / 9.44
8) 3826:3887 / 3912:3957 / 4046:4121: 0.04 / 7.15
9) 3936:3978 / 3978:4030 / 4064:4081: -0.24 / 7.47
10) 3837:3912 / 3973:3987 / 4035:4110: 0.05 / 7.88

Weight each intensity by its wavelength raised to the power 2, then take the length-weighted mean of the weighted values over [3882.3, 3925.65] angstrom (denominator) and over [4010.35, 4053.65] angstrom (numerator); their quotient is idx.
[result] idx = 1.47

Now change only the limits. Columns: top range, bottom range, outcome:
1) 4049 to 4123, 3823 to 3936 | 1.54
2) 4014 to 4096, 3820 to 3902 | 1.65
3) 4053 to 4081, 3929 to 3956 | 1.47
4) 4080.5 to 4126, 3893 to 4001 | 1.36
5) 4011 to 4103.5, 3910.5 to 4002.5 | 1.36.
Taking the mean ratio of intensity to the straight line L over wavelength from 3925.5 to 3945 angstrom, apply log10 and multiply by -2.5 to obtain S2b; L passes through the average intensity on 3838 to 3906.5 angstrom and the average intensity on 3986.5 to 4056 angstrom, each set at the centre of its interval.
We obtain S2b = 0.34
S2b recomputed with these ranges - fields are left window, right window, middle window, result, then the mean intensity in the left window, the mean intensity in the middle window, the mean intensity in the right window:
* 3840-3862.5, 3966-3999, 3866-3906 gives 0.09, 6.78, 6.41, 7.44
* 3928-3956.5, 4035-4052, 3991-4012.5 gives -0.14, 6.46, 9.42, 9.52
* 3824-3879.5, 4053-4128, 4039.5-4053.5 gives -0.13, 6.28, 9.51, 8.93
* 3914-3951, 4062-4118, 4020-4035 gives -0.20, 6.67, 9.59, 8.87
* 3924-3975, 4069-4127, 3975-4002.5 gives -0.23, 6.15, 8.54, 8.92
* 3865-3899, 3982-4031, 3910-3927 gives -0.07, 6.32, 7.74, 9.45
